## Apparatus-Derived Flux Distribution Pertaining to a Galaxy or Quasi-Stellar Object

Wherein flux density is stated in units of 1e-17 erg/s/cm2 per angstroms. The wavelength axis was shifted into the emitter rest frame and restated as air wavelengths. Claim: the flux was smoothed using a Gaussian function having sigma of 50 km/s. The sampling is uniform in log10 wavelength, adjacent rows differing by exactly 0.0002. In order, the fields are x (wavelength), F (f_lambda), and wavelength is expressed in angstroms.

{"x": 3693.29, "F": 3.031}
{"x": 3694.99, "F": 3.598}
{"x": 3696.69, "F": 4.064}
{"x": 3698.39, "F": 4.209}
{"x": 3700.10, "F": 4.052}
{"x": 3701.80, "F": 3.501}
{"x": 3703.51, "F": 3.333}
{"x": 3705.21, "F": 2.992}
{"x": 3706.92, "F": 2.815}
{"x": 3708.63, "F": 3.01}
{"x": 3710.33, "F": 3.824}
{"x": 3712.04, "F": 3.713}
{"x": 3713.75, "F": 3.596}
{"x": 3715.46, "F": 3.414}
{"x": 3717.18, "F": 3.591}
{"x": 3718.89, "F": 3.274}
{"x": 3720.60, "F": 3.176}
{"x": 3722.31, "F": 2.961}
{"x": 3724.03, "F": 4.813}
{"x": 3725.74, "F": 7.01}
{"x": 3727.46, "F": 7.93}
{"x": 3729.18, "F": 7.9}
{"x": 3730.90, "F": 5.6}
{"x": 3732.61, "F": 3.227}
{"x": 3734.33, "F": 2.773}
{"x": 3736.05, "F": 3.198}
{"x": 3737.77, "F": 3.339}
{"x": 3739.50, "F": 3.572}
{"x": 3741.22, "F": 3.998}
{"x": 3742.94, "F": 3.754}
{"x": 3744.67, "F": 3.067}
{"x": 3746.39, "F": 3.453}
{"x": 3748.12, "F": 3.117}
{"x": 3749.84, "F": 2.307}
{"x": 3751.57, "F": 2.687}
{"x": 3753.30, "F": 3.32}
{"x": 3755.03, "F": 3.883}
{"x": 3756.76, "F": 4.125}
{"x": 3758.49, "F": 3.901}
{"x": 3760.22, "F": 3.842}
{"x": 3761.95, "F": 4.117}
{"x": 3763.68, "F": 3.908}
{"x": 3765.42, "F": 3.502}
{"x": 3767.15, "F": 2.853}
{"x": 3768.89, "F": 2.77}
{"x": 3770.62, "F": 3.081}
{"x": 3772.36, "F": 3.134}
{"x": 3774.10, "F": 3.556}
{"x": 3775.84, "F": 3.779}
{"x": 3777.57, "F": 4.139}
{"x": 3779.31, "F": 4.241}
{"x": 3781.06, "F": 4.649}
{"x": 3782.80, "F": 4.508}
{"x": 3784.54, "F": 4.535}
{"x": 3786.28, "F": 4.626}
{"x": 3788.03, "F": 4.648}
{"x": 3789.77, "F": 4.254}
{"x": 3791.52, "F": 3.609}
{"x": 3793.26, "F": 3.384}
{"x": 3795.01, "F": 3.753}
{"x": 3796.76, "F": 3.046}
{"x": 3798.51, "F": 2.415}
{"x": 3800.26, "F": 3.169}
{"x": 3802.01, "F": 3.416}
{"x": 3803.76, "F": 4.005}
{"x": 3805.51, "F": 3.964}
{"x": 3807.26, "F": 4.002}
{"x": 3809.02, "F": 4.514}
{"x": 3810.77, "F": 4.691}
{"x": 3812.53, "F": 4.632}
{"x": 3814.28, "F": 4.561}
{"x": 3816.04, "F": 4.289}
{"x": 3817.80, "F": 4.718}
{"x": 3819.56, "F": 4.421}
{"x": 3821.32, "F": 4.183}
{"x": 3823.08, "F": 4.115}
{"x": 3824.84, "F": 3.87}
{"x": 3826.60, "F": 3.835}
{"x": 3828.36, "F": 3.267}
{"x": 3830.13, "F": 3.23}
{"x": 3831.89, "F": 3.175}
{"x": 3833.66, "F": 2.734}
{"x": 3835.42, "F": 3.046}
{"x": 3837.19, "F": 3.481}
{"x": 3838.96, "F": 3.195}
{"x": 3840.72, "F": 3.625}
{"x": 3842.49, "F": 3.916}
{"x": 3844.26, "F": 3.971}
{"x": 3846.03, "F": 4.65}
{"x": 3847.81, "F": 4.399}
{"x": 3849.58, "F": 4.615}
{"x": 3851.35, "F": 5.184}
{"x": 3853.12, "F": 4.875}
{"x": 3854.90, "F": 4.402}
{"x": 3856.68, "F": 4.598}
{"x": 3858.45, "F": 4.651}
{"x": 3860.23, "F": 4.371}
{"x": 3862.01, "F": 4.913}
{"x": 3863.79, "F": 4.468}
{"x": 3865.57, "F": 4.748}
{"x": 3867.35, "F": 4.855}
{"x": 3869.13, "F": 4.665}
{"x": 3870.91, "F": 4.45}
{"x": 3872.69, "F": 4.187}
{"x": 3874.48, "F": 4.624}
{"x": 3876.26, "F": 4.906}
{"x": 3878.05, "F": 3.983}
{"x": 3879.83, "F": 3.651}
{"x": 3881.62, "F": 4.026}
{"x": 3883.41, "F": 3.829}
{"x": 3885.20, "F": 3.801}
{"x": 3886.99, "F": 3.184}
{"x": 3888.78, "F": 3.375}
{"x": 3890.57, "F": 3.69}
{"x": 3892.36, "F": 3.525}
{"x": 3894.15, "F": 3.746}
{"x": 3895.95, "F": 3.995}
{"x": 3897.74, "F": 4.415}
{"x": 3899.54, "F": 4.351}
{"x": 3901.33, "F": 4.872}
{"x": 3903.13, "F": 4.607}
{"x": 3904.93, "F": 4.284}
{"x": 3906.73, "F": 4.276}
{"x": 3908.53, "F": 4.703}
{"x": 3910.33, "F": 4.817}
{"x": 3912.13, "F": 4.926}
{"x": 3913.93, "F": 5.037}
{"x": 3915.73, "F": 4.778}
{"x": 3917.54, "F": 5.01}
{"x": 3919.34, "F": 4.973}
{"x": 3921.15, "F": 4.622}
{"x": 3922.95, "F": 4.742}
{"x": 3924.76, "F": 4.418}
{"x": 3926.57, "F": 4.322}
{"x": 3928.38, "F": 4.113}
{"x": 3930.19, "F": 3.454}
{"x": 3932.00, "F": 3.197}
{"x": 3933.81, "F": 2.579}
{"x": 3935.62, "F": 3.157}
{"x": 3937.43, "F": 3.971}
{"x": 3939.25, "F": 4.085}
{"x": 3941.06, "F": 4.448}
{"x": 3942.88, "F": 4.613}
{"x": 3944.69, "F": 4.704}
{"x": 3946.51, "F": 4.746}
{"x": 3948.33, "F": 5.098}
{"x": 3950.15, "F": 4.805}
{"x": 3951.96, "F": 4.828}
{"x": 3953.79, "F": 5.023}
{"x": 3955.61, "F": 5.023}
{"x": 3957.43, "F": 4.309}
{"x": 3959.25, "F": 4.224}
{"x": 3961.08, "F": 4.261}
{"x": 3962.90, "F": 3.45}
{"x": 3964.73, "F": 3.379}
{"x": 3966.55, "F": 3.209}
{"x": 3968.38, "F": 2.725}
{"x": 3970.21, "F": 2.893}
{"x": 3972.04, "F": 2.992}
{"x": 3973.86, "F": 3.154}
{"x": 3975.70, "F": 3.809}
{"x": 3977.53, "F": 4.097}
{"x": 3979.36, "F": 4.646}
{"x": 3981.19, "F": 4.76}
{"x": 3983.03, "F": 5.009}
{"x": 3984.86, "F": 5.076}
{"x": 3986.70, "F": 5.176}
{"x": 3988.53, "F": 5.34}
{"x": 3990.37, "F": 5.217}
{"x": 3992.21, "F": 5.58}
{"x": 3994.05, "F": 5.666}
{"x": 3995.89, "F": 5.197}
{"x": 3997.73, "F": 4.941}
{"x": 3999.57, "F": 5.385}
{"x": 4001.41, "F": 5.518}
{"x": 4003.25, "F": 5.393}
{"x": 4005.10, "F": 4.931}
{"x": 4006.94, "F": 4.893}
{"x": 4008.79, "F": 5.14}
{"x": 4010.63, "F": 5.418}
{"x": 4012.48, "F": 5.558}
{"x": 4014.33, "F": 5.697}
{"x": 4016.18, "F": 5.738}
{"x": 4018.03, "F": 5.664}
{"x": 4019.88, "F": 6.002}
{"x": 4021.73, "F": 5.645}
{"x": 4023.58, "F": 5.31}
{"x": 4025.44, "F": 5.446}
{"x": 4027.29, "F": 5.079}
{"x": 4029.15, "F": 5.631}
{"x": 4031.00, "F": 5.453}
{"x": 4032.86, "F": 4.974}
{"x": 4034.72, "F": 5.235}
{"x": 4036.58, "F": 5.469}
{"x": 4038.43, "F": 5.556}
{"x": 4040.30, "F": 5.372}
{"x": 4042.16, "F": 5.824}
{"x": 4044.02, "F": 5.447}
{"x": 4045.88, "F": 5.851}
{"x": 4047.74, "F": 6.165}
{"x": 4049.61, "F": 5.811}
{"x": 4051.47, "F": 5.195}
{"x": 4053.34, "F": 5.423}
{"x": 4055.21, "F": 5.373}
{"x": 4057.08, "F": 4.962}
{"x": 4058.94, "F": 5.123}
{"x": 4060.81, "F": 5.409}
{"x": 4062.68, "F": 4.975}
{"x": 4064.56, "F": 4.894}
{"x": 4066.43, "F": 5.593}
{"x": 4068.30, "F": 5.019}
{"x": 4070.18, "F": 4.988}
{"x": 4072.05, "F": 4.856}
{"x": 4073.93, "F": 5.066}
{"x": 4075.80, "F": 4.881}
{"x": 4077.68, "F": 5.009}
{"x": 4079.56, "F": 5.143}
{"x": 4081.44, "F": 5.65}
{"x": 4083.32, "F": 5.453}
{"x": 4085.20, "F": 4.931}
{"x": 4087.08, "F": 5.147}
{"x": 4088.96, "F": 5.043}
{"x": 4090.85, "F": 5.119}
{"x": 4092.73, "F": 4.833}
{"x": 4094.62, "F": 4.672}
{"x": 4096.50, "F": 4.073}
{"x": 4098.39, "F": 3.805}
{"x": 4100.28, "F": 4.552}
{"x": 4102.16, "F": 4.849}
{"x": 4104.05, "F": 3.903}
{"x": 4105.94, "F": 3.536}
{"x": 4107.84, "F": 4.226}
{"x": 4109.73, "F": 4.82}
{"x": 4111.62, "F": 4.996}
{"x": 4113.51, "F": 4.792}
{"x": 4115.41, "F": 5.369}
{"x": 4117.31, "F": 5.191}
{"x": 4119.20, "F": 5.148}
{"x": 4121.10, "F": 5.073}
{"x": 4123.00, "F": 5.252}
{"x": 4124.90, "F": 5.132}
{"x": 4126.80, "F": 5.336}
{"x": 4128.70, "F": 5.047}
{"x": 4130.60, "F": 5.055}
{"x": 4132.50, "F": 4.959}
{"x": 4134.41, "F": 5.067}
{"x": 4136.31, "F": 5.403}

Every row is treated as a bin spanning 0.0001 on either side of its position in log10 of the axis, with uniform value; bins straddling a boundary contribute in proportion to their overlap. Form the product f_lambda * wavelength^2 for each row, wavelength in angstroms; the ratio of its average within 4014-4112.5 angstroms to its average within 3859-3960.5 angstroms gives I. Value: 1.28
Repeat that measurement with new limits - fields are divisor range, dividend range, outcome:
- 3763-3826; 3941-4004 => 1.27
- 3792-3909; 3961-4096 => 1.36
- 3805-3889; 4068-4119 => 1.31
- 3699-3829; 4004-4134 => 1.55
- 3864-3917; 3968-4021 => 1.21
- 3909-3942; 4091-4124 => 1.20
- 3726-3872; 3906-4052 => 1.31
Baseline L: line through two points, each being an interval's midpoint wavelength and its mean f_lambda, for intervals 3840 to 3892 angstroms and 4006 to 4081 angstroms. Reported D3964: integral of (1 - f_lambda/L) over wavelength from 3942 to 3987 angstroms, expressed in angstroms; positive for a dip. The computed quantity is 6.0 angstroms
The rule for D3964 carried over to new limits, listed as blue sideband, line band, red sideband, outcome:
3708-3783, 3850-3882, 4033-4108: -1.8 angstroms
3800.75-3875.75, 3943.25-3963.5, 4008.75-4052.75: 1.5 angstroms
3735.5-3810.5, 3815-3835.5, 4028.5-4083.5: 1.0 angstroms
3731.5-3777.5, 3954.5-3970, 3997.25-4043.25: 3.7 angstroms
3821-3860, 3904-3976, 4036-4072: 6.6 angstroms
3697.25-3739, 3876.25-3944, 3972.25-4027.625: 8.8 angstroms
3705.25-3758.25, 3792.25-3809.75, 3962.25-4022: 2.3 angstroms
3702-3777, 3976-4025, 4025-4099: -3.2 angstroms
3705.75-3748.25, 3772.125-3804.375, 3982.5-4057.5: 3.4 angstroms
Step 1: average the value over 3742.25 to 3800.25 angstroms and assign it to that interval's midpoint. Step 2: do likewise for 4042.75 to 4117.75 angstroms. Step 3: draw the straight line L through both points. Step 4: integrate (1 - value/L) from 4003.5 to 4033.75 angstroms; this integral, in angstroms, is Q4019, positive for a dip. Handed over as -4.36 angstroms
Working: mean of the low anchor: 3.63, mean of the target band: 5.41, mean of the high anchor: 5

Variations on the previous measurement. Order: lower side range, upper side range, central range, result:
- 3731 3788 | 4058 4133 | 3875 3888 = 0.6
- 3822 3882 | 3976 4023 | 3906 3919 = -0.6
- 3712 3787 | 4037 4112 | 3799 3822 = -0.3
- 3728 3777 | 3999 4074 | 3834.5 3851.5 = 1.1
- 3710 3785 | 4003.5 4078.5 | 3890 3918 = 1.4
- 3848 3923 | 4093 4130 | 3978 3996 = -2.3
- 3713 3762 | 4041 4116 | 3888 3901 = 1.5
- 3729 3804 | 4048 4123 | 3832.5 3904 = -1.2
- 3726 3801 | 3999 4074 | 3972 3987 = 2.1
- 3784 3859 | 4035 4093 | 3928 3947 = 3.0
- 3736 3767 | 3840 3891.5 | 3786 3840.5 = 1.7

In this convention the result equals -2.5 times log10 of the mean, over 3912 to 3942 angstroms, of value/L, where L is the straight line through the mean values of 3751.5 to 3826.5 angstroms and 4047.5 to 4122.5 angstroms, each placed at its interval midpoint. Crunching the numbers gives 0.05 mag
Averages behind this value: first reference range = 3.89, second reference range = 4.97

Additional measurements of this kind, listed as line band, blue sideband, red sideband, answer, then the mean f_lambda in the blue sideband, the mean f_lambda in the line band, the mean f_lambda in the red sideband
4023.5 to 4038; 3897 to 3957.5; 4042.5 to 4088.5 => -0.06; 4.45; 5.33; 5.27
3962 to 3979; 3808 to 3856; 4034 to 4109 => 0.36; 4.06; 3.34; 5.06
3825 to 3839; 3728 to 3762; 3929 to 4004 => 0.22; 3.79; 3.28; 4.37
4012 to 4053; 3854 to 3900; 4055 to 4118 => -0.18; 4.21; 5.55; 4.88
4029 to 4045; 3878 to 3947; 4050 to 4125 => -0.15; 4.18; 5.43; 4.94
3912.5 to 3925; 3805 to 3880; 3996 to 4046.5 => -0.02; 4.21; 4.82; 5.42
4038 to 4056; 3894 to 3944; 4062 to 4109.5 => -0.19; 4.31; 5.6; 4.81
